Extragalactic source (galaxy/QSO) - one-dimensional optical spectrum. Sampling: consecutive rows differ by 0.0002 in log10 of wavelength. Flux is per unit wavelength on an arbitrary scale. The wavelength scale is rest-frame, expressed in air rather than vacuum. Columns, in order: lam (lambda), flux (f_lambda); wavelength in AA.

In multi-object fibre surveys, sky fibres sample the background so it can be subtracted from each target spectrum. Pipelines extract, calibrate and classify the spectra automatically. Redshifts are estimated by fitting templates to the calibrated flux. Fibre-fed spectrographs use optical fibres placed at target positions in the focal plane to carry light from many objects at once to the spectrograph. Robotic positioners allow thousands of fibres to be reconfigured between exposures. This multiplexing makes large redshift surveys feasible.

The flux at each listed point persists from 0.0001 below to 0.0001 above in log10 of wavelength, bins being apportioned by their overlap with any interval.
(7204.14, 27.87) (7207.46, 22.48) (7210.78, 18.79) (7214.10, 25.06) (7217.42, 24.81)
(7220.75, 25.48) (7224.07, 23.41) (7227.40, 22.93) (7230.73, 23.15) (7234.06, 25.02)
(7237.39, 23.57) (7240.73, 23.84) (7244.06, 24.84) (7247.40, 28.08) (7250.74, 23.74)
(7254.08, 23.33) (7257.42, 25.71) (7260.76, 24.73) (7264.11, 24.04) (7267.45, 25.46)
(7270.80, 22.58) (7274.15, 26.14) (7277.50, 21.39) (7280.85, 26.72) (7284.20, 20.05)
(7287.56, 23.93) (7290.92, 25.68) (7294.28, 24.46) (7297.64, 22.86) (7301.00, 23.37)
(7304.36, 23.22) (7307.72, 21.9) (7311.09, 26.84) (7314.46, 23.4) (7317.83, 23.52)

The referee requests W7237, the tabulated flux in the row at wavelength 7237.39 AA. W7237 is 23.57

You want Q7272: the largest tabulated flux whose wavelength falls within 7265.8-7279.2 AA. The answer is 26.14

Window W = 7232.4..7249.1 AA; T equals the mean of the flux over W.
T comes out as 25.1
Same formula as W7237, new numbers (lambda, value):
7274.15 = 26.14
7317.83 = 23.52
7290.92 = 25.68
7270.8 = 22.58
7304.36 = 23.22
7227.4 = 22.93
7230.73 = 23.15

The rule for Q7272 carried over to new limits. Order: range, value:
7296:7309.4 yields 23.37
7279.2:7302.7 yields 26.72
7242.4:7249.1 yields 28.08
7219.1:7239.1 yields 25.48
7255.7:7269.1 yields 25.71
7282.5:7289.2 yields 23.93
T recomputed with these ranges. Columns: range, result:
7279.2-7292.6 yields 24.1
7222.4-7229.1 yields 23.2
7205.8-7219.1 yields 22.8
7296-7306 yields 23.2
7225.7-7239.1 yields 23.7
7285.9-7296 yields 24.7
